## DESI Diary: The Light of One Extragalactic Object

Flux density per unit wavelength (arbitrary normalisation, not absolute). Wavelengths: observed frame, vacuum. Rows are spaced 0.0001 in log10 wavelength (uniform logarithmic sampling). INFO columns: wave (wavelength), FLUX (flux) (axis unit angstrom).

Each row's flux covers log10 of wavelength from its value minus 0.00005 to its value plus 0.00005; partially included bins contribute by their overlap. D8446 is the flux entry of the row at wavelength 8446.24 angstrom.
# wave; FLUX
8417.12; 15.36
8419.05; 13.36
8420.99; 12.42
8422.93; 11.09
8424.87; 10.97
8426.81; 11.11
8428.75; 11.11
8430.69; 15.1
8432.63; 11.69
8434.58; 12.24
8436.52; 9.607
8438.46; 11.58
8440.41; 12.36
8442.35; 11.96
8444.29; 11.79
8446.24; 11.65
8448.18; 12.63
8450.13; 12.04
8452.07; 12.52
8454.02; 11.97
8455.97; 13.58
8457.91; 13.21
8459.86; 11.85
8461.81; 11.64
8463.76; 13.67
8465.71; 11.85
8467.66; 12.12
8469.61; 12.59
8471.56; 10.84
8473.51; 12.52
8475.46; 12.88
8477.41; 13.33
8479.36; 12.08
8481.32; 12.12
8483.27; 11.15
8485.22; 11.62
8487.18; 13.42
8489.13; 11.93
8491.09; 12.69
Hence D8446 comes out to 11.65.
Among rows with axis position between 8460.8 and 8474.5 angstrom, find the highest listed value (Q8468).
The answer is 13.67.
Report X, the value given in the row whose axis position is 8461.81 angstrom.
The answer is 11.64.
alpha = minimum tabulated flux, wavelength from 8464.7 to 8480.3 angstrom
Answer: 10.84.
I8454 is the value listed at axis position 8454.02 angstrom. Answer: 11.97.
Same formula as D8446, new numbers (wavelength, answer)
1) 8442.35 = 11.96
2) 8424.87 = 10.97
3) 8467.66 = 12.12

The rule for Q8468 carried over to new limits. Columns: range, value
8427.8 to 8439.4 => 15.1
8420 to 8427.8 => 12.42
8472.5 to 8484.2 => 13.33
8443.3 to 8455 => 12.63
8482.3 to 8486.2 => 11.62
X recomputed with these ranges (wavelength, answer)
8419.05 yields 13.36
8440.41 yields 12.36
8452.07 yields 12.52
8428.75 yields 11.11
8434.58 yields 12.24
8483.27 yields 11.15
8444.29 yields 11.79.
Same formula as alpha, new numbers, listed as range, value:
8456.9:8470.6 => 11.64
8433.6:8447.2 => 9.607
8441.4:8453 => 11.65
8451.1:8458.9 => 11.97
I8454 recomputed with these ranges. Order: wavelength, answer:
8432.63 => 11.69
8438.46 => 11.58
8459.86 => 11.85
